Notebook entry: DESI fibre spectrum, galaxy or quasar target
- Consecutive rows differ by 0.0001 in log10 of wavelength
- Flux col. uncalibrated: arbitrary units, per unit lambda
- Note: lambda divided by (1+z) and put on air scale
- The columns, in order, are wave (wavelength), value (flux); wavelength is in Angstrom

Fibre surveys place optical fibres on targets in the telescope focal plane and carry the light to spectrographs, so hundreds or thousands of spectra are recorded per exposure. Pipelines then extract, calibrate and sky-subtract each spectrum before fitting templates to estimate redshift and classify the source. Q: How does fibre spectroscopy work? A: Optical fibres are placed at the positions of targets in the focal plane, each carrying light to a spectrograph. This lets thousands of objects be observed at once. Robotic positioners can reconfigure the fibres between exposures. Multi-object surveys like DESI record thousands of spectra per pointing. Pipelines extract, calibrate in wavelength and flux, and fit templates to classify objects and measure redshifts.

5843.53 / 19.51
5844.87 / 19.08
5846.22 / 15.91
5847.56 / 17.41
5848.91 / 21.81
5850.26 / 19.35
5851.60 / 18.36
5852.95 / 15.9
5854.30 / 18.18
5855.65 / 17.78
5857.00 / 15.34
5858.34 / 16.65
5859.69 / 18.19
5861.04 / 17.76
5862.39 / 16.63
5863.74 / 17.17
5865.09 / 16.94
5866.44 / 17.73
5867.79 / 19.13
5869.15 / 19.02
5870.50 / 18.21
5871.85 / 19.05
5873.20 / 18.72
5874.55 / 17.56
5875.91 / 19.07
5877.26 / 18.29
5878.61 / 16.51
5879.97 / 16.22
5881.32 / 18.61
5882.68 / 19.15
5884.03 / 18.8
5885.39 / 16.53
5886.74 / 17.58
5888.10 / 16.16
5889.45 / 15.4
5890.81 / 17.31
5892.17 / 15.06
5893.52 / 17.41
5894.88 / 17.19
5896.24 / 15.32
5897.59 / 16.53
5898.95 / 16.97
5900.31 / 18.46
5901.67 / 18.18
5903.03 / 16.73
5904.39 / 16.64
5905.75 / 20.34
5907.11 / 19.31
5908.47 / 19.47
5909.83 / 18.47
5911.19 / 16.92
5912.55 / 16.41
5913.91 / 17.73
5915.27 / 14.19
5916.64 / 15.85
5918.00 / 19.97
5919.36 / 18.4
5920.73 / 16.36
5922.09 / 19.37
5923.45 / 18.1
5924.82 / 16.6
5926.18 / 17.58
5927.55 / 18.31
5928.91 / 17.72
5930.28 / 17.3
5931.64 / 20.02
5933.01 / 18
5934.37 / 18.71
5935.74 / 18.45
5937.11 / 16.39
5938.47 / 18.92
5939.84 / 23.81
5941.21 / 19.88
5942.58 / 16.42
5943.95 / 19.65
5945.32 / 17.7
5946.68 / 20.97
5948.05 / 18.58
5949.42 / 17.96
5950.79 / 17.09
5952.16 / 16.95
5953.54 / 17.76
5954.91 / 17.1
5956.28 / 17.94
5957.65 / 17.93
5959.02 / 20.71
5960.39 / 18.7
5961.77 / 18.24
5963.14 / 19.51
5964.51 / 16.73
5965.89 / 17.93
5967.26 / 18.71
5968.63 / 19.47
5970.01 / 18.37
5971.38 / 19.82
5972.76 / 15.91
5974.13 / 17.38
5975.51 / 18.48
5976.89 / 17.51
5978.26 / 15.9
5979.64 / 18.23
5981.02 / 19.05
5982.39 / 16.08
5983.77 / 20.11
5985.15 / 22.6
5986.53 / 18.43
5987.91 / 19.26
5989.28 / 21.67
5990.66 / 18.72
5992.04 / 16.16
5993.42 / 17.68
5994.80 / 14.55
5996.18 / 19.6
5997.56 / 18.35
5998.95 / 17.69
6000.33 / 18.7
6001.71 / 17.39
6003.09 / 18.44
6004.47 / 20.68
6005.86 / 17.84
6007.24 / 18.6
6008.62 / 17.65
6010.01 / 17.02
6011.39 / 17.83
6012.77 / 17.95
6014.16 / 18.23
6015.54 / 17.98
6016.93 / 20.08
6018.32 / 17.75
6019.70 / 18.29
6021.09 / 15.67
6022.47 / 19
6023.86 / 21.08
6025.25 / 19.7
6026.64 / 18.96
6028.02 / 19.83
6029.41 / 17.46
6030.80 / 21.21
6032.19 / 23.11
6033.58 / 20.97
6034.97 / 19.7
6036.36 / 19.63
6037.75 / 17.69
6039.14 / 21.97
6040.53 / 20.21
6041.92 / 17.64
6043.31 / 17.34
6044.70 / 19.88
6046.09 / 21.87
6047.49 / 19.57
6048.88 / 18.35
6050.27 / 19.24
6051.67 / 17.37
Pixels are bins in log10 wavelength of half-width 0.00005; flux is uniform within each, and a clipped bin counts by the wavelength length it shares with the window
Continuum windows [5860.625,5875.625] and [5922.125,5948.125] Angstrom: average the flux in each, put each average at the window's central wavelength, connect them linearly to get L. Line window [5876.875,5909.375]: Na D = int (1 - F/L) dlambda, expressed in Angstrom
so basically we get 1.5 Angstrom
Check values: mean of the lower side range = 18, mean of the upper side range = 18.6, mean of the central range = 17.4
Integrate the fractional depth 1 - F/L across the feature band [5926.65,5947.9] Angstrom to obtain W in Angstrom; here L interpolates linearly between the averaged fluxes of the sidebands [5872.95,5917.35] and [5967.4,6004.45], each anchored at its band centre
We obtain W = -1.18 Angstrom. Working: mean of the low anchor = 17.4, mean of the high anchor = 18.3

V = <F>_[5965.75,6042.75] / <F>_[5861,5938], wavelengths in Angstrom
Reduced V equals 1.06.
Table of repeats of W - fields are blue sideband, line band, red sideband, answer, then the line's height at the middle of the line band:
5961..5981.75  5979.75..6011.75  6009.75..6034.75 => 0.2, 18.5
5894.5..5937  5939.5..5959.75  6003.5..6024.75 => -0.7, 17.9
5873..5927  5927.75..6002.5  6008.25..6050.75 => -0.3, 18.3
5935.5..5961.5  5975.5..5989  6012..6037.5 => 0.1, 18.9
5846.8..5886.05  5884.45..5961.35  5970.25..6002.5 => 0.9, 18.1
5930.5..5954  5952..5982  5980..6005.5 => 0.8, 18.6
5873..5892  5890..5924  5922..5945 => 1.0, 18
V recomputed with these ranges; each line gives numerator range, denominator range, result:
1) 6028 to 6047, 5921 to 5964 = 1.08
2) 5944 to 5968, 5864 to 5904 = 1.05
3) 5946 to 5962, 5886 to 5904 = 1.09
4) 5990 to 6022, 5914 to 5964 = 0.98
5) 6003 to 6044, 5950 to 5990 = 1.03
